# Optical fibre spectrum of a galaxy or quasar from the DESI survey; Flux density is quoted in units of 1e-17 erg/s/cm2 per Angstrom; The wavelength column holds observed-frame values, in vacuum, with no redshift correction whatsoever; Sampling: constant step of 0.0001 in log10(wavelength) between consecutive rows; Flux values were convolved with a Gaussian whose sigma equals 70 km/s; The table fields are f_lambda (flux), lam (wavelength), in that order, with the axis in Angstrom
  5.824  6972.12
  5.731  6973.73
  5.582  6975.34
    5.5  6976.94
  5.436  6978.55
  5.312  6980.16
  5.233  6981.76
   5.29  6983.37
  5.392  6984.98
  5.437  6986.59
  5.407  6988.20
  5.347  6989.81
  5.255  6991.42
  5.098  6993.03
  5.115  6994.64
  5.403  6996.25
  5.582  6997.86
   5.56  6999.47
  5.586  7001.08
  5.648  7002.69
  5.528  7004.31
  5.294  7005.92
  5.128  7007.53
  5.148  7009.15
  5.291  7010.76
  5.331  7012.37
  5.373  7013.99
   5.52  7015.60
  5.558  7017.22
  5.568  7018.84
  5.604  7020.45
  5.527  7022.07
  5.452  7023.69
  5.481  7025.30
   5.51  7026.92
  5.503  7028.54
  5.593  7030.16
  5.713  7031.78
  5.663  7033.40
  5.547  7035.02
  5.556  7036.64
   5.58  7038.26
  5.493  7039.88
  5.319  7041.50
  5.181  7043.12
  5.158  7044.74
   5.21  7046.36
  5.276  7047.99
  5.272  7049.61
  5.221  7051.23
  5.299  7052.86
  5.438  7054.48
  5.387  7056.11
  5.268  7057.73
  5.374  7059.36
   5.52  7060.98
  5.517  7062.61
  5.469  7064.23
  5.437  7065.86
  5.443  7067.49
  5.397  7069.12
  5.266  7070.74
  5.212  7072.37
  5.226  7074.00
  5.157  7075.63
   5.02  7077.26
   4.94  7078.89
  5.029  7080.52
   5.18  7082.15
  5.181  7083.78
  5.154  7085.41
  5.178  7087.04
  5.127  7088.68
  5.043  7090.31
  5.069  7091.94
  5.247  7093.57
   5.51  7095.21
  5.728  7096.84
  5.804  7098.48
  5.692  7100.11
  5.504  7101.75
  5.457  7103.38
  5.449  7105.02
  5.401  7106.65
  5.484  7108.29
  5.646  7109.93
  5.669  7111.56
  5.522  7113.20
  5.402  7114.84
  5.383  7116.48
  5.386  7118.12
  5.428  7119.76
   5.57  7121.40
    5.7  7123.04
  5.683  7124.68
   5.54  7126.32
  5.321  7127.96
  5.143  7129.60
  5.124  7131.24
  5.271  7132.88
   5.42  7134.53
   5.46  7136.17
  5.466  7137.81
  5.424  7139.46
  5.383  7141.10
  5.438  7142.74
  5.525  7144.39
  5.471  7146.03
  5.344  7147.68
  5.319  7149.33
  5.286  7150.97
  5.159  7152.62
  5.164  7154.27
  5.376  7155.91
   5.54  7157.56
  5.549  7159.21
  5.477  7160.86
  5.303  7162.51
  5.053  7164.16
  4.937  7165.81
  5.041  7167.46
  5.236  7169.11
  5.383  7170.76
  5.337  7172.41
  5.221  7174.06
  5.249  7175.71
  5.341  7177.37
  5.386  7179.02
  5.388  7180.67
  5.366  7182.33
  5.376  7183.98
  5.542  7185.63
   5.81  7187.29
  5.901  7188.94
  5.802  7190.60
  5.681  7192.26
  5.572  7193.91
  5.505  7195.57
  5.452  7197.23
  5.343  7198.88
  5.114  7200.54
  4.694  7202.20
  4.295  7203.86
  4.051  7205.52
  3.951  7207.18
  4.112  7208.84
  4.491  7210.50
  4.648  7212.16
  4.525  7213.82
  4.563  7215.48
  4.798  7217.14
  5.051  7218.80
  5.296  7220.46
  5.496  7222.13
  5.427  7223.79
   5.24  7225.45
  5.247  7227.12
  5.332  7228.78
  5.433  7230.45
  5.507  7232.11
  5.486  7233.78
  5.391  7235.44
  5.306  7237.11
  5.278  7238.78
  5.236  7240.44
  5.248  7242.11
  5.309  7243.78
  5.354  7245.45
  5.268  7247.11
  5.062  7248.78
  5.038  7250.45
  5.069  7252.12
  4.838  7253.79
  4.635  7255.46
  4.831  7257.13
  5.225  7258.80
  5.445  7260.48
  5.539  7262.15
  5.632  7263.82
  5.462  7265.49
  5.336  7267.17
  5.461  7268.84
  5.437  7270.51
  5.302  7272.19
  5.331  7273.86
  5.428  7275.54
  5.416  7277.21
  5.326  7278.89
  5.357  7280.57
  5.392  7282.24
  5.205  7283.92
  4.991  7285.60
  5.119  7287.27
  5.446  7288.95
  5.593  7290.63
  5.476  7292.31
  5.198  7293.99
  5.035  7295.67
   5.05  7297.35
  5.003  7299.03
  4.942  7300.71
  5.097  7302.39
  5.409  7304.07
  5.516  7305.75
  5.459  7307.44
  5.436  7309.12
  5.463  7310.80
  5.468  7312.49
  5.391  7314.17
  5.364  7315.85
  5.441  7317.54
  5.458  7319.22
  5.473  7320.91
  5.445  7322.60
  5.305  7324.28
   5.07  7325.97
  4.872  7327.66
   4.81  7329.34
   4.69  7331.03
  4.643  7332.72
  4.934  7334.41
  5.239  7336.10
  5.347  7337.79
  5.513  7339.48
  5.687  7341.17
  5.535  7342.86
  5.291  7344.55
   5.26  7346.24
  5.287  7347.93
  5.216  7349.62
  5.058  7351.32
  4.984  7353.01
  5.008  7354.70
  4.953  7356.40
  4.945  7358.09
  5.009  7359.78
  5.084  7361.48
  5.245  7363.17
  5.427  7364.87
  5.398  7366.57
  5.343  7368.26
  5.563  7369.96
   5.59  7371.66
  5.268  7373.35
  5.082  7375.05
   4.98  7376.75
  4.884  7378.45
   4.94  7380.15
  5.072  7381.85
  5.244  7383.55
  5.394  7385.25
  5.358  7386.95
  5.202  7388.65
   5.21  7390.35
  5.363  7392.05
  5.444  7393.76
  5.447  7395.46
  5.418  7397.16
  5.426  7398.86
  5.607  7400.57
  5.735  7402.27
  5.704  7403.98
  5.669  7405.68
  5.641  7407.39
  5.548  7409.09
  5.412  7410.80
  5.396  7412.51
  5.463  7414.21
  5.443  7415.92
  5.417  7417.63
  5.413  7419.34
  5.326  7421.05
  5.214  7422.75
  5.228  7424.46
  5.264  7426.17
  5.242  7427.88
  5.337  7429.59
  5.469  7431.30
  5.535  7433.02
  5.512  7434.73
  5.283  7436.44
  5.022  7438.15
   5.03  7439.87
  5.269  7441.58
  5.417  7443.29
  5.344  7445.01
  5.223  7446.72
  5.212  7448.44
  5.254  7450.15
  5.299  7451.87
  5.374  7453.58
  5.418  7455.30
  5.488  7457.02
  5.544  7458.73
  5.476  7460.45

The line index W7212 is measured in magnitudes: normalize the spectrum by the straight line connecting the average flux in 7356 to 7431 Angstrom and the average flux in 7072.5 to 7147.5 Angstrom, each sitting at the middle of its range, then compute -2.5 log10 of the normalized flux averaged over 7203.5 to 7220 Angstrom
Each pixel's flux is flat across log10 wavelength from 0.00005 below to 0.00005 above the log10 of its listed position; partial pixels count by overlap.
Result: 0.196 mag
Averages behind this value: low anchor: 5.38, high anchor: 5.33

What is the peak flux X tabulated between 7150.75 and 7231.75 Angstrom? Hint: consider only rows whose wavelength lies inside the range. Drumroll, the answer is 5.901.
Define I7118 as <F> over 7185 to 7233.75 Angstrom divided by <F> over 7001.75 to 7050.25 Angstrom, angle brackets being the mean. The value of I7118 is 0.94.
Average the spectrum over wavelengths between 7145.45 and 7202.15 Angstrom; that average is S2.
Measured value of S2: 5.37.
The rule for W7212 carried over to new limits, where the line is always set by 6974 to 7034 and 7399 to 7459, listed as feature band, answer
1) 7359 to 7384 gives 0.04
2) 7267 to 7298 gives 0.02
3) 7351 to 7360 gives 0.08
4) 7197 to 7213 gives 0.18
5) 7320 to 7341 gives 0.06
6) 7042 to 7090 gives 0.03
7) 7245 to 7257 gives 0.08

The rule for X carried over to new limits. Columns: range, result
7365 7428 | 5.735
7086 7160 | 5.804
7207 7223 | 5.496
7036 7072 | 5.58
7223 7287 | 5.632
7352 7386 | 5.59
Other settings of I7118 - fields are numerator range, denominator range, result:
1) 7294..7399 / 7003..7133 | 0.97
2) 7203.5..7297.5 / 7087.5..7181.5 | 0.96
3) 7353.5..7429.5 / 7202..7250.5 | 1.06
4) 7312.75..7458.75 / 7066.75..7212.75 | 1.00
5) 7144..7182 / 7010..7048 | 0.97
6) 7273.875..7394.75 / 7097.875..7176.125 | 0.97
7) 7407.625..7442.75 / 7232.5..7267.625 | 1.02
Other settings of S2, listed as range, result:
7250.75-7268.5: 5.2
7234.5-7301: 5.25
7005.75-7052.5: 5.42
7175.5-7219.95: 5.07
